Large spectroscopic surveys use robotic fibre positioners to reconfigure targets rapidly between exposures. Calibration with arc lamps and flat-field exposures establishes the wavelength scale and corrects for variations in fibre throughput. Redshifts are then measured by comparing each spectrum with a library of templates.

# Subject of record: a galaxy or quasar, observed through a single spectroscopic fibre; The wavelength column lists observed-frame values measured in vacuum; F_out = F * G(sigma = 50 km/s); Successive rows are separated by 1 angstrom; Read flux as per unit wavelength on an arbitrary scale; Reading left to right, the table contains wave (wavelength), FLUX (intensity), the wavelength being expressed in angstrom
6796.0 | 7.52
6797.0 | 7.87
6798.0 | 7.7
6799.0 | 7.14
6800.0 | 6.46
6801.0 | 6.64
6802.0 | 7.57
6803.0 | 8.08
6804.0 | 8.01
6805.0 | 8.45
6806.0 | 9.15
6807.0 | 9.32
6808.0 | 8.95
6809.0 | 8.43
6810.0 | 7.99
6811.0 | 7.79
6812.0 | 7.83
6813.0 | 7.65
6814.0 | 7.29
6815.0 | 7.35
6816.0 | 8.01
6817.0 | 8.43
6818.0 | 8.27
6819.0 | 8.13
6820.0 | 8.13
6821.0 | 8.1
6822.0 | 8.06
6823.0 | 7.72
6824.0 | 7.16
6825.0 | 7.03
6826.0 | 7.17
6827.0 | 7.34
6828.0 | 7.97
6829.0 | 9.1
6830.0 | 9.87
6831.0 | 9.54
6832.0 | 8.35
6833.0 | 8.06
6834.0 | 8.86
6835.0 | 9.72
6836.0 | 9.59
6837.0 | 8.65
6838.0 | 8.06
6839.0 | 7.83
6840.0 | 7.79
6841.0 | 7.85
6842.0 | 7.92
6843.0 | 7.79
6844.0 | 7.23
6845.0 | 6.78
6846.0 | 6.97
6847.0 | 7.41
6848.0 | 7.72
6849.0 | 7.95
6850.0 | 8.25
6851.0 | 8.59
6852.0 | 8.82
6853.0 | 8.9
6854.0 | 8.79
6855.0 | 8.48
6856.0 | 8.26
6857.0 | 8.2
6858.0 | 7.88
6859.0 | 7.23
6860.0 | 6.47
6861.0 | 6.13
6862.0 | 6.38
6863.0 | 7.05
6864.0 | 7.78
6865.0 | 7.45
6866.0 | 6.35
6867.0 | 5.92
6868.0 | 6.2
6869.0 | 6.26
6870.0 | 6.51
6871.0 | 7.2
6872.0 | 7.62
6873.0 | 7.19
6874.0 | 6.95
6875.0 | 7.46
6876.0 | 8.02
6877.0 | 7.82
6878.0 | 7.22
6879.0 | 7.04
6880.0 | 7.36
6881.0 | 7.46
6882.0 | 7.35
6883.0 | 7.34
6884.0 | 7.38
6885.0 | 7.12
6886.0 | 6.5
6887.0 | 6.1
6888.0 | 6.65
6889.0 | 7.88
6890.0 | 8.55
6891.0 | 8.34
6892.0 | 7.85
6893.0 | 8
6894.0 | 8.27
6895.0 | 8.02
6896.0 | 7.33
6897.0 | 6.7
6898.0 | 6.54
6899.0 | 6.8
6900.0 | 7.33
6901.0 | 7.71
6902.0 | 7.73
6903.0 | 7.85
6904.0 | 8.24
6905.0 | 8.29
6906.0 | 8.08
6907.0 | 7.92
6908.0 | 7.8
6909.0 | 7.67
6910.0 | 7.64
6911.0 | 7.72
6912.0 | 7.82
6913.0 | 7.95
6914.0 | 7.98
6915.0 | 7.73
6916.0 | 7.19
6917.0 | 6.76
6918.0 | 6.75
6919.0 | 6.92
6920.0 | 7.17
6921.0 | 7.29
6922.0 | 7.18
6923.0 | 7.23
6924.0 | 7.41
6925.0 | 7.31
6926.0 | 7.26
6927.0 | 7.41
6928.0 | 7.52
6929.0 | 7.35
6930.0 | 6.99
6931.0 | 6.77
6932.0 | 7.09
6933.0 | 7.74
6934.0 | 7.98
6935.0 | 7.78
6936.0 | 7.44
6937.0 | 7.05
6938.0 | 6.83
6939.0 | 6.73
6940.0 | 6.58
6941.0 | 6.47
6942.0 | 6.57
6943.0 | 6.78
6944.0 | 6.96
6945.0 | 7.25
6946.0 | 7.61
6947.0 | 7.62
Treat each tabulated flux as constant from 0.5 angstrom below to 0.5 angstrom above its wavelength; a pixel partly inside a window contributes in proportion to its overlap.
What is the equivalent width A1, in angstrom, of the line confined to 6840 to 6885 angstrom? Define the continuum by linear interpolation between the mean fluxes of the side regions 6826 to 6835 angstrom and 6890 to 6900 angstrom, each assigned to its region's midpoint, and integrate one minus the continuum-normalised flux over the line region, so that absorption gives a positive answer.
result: 3.7 angstrom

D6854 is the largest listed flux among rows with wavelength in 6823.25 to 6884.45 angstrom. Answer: 9.87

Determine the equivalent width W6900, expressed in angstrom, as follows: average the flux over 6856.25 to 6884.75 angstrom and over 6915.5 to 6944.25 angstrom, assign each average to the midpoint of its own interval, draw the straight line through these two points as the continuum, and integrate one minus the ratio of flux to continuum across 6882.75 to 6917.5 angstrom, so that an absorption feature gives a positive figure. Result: -2.2 angstrom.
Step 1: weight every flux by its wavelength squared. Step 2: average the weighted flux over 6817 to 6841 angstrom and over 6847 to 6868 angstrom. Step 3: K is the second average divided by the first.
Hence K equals 0.92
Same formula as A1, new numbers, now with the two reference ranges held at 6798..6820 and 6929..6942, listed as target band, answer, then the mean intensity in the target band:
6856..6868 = 0.9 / 7.01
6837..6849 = 0.1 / 7.64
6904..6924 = -0.8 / 7.55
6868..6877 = 0.5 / 7.14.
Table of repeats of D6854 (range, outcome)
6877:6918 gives 8.55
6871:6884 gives 8.02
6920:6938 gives 7.98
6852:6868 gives 8.9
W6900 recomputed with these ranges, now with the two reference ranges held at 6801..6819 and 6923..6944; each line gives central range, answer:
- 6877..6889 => 0.7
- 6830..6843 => -1.0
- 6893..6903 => 0.0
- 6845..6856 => -0.5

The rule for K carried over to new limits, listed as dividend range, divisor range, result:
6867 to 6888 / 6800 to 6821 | 0.90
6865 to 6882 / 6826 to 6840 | 0.83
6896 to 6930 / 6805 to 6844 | 0.93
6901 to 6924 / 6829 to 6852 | 0.94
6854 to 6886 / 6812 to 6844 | 0.90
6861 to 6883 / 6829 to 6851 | 0.87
